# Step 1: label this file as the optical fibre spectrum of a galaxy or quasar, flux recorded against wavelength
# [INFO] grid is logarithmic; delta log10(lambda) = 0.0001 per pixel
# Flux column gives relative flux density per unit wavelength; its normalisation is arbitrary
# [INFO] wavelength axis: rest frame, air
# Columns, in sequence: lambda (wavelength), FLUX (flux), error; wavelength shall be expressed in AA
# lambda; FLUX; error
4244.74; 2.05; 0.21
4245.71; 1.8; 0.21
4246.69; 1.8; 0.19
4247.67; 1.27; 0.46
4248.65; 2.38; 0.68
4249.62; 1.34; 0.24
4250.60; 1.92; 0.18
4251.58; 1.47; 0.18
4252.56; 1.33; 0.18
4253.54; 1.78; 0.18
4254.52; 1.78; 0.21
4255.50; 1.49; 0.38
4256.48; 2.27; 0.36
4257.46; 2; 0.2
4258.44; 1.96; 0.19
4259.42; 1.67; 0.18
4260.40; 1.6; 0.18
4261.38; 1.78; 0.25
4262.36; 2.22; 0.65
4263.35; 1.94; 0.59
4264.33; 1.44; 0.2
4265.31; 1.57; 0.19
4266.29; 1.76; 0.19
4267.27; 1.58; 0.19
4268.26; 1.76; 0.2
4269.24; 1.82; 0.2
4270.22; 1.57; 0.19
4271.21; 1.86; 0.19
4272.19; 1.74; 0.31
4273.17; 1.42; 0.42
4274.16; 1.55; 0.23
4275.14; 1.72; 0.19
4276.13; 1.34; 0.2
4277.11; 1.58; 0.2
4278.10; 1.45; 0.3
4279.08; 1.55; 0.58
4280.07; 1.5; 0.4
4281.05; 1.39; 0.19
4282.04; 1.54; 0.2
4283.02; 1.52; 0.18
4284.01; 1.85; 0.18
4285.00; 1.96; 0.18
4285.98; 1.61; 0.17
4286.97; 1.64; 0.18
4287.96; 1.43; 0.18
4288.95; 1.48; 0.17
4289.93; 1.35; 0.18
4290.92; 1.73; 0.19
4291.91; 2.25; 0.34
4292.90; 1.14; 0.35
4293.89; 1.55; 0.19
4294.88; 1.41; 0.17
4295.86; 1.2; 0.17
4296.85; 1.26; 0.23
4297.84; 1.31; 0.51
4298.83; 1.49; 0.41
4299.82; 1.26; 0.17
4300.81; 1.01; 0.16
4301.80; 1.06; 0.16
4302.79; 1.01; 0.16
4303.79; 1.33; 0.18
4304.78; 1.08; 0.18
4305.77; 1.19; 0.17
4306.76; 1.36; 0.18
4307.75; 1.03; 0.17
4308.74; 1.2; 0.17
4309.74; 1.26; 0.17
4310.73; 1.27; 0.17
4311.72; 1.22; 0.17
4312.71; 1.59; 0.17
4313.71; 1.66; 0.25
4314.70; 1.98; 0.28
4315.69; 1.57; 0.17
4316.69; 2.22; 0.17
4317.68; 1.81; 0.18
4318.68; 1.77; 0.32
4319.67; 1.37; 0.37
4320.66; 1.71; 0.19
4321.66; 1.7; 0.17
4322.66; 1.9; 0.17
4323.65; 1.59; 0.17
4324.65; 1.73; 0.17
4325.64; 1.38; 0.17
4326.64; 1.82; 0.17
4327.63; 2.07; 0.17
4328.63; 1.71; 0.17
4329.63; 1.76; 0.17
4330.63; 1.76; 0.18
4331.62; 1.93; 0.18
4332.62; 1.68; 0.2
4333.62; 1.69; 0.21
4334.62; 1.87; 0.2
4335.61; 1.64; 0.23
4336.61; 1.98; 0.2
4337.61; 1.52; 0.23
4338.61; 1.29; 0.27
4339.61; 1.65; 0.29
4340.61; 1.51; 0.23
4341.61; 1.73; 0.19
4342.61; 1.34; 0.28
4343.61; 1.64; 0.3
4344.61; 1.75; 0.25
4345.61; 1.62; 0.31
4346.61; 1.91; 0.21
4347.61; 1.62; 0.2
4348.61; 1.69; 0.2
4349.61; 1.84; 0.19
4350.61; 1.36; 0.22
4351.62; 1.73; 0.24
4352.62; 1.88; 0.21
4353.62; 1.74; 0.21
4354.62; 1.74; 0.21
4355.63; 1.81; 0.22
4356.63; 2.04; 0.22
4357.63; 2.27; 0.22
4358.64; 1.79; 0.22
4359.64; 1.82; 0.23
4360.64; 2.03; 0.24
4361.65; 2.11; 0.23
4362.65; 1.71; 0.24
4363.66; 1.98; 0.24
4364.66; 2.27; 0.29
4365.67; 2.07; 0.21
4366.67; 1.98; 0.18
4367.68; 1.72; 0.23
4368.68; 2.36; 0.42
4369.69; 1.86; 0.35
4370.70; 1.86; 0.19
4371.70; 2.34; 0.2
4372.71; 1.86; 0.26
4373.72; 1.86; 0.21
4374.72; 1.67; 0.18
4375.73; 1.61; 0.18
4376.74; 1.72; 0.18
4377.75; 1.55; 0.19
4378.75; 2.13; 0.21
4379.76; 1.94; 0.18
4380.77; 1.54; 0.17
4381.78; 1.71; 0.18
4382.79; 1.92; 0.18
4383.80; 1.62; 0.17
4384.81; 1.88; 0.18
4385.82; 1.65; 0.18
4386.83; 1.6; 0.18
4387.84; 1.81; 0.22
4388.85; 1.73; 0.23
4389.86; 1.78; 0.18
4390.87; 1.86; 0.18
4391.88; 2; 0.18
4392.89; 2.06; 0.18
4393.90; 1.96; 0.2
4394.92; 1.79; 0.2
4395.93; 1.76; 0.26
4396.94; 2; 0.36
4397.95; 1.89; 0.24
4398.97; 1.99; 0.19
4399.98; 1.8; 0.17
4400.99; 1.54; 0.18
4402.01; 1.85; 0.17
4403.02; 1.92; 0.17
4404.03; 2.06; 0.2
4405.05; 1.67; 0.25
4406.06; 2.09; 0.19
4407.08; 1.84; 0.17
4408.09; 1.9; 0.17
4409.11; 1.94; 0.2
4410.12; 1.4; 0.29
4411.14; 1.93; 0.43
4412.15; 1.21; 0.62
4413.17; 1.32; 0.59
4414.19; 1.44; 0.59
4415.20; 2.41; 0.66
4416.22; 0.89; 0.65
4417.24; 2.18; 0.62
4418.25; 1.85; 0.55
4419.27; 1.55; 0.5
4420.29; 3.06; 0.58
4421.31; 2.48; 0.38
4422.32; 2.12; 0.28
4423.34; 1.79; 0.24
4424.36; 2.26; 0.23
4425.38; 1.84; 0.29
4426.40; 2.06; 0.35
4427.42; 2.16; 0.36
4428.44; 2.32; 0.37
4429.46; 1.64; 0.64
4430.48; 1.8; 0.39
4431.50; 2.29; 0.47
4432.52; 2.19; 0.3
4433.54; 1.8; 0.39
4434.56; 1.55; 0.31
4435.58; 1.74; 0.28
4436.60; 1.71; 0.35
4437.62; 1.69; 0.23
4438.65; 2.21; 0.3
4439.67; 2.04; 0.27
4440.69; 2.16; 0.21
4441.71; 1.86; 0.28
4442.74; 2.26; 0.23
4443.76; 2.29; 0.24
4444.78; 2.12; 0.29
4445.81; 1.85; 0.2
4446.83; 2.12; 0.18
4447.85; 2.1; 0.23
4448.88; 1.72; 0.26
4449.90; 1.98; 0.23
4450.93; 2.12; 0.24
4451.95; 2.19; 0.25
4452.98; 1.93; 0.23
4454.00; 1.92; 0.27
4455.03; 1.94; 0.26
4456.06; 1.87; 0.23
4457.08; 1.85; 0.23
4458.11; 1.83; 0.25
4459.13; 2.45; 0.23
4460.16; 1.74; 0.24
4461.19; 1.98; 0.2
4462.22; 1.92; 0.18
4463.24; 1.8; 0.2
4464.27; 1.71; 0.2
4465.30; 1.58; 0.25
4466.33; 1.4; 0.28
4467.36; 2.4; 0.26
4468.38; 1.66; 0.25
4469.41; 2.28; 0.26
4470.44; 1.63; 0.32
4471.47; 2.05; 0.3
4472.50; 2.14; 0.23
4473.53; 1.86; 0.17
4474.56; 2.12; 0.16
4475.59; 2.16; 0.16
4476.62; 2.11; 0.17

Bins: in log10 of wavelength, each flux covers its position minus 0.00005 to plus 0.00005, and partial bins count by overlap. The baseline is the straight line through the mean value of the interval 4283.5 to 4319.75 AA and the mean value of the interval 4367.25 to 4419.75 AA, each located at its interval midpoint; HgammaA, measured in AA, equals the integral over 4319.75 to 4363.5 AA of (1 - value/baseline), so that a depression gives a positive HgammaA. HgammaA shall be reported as -3.7 AA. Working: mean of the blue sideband 1.46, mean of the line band 1.74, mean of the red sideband 1.8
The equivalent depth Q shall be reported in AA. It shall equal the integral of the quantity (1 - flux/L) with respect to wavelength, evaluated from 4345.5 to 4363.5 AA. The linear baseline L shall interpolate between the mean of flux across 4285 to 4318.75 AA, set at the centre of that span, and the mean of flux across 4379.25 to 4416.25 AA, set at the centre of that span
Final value -2.2 AA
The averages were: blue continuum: 1.44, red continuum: 1.79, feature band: 1.82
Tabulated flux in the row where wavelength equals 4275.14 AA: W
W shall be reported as 1.72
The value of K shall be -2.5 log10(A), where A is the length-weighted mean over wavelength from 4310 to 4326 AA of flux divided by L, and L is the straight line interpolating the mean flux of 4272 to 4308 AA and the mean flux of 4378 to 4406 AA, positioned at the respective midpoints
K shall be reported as -0.07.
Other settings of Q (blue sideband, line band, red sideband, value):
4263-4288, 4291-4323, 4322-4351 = 4.1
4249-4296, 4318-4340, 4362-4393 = 0.7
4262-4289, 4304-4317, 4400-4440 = 2.1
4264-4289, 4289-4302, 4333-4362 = 1.9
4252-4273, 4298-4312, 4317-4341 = 4.2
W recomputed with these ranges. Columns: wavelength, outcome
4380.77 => 1.54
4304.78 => 1.08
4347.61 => 1.62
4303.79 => 1.33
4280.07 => 1.5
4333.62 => 1.69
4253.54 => 1.78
